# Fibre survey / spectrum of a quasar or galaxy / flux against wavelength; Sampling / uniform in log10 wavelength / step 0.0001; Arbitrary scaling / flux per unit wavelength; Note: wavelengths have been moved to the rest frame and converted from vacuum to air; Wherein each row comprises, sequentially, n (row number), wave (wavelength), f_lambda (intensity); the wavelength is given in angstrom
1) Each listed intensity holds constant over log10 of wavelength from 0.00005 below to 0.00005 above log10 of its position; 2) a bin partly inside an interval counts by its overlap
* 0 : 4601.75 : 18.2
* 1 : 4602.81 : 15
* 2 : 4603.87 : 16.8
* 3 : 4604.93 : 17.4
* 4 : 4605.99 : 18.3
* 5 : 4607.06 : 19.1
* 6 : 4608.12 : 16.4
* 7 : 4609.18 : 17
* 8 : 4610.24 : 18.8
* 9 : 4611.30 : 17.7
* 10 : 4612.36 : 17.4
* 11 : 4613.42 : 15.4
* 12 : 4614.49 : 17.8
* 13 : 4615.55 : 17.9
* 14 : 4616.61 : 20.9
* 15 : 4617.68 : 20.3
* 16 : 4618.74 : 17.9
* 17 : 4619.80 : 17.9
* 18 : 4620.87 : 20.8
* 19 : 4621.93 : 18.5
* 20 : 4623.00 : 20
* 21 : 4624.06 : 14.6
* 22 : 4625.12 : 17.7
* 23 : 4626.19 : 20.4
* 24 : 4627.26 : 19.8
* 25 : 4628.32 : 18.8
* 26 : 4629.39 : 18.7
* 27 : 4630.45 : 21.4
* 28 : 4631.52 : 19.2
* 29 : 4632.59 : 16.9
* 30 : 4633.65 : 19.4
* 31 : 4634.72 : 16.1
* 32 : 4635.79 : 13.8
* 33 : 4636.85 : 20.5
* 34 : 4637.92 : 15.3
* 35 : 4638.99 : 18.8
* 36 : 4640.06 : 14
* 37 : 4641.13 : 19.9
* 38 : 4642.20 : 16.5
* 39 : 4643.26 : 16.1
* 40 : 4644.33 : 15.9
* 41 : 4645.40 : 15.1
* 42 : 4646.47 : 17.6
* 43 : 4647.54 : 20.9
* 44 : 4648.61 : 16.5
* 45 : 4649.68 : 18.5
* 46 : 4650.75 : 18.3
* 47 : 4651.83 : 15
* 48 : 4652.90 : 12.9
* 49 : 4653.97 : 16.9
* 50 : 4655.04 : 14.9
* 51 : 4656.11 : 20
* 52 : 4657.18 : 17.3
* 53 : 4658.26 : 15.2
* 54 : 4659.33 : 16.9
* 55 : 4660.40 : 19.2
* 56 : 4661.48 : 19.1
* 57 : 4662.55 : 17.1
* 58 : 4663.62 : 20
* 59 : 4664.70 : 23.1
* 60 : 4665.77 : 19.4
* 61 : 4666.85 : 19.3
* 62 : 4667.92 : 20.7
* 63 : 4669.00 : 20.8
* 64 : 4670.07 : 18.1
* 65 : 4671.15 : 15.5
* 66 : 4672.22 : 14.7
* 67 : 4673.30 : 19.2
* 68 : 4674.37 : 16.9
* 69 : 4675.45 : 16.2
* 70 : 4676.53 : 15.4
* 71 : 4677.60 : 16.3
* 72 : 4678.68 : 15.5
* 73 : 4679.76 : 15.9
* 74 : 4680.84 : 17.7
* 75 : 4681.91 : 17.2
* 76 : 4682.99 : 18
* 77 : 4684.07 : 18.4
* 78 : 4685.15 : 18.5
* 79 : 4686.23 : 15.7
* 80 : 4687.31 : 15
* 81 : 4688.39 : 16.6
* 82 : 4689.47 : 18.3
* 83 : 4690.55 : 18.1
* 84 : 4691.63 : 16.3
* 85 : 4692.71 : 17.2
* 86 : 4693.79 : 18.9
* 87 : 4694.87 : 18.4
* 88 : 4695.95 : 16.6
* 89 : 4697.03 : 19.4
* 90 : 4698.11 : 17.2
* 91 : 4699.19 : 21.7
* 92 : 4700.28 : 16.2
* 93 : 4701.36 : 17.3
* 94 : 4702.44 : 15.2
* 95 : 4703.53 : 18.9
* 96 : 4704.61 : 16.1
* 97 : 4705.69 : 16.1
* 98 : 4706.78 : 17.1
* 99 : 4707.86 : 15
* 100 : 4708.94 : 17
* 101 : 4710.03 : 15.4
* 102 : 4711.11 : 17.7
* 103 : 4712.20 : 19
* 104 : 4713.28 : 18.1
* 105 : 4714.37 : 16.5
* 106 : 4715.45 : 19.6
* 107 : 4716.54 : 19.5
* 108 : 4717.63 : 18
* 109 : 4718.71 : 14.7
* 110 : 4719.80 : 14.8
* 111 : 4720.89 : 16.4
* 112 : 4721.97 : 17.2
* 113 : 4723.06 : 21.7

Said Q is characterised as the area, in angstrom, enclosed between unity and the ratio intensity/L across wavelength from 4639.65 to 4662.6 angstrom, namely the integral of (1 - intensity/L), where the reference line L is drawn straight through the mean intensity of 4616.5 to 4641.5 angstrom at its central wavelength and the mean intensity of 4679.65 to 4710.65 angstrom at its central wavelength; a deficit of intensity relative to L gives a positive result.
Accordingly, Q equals 1.23 angstrom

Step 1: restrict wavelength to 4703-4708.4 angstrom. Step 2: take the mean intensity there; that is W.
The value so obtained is 16.7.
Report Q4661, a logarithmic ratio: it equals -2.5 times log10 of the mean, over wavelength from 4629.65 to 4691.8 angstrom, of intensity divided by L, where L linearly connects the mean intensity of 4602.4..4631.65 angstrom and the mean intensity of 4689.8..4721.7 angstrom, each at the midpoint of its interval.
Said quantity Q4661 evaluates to 0.02 mag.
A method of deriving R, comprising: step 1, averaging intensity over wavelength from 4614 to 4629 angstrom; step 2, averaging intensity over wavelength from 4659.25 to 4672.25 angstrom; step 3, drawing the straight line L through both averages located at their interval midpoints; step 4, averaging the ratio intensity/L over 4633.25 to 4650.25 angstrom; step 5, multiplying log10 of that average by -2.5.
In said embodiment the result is 0.10 mag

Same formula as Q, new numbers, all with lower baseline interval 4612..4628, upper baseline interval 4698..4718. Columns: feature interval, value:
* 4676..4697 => 0.7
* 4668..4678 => 0.4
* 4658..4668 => -0.6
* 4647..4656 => 0.6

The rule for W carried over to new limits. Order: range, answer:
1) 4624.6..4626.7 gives 19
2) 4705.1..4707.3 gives 16.6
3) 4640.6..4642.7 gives 18.2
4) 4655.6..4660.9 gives 17.7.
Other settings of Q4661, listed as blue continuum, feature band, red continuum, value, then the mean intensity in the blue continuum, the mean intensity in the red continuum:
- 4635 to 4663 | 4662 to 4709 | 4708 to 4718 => -0.01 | 17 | 17.7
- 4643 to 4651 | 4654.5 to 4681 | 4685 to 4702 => -0.02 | 17.4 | 17.6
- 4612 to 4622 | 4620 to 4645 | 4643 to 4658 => -0.01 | 18.5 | 16.8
